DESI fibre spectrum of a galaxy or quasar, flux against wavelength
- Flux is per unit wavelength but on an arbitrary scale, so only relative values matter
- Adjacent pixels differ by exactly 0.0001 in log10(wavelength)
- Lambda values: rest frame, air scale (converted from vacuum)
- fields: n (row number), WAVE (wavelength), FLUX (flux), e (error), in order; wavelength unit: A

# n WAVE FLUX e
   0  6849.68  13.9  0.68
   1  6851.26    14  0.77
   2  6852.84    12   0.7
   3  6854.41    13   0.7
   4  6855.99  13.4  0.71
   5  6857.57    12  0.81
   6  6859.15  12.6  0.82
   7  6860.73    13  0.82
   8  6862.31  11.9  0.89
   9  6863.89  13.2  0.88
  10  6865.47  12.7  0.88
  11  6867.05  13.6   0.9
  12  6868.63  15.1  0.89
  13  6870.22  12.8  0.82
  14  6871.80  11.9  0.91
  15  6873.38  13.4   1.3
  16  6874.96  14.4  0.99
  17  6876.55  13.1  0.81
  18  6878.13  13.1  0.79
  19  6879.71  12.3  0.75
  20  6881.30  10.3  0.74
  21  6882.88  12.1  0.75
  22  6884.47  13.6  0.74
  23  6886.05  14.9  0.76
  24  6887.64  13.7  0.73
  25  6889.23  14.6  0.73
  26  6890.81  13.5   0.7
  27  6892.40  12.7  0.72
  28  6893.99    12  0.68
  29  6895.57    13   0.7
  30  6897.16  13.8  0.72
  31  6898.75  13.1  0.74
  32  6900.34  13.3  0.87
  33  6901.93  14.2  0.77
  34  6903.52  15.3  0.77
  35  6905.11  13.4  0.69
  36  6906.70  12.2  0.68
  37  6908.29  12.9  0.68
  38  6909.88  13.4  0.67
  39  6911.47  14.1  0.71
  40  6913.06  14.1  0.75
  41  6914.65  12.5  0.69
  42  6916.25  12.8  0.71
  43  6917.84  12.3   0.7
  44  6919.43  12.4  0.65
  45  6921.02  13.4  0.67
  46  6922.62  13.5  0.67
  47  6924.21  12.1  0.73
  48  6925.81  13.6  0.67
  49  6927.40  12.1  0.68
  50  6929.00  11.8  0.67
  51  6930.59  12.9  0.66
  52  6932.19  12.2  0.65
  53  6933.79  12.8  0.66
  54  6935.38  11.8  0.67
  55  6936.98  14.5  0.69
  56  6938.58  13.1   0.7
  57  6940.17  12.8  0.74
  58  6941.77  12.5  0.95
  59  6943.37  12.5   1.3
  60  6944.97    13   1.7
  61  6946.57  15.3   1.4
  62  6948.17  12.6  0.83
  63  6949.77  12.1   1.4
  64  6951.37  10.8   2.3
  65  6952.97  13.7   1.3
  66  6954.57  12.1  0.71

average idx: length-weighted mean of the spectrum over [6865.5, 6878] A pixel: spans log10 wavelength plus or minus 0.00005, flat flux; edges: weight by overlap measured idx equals 13.4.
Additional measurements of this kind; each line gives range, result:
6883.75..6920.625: 13.4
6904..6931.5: 12.9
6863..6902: 13.2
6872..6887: 13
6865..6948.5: 13.1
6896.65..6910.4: 13.5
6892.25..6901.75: 13.1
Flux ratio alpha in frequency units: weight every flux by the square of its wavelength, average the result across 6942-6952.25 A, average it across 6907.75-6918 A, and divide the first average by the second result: 0.97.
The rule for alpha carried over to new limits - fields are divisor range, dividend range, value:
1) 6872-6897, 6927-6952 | 0.98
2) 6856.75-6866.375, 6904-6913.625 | 1.08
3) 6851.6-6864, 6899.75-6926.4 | 1.06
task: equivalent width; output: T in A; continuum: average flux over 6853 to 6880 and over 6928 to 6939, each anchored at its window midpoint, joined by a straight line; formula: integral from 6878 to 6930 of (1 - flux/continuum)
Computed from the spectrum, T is -1.0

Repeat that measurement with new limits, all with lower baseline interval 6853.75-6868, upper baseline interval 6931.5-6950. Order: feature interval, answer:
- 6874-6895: -0.4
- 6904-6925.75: -0.2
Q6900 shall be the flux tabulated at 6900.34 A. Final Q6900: 13.3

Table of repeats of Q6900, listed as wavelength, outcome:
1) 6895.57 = 13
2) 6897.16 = 13.8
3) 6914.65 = 12.5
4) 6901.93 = 14.2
